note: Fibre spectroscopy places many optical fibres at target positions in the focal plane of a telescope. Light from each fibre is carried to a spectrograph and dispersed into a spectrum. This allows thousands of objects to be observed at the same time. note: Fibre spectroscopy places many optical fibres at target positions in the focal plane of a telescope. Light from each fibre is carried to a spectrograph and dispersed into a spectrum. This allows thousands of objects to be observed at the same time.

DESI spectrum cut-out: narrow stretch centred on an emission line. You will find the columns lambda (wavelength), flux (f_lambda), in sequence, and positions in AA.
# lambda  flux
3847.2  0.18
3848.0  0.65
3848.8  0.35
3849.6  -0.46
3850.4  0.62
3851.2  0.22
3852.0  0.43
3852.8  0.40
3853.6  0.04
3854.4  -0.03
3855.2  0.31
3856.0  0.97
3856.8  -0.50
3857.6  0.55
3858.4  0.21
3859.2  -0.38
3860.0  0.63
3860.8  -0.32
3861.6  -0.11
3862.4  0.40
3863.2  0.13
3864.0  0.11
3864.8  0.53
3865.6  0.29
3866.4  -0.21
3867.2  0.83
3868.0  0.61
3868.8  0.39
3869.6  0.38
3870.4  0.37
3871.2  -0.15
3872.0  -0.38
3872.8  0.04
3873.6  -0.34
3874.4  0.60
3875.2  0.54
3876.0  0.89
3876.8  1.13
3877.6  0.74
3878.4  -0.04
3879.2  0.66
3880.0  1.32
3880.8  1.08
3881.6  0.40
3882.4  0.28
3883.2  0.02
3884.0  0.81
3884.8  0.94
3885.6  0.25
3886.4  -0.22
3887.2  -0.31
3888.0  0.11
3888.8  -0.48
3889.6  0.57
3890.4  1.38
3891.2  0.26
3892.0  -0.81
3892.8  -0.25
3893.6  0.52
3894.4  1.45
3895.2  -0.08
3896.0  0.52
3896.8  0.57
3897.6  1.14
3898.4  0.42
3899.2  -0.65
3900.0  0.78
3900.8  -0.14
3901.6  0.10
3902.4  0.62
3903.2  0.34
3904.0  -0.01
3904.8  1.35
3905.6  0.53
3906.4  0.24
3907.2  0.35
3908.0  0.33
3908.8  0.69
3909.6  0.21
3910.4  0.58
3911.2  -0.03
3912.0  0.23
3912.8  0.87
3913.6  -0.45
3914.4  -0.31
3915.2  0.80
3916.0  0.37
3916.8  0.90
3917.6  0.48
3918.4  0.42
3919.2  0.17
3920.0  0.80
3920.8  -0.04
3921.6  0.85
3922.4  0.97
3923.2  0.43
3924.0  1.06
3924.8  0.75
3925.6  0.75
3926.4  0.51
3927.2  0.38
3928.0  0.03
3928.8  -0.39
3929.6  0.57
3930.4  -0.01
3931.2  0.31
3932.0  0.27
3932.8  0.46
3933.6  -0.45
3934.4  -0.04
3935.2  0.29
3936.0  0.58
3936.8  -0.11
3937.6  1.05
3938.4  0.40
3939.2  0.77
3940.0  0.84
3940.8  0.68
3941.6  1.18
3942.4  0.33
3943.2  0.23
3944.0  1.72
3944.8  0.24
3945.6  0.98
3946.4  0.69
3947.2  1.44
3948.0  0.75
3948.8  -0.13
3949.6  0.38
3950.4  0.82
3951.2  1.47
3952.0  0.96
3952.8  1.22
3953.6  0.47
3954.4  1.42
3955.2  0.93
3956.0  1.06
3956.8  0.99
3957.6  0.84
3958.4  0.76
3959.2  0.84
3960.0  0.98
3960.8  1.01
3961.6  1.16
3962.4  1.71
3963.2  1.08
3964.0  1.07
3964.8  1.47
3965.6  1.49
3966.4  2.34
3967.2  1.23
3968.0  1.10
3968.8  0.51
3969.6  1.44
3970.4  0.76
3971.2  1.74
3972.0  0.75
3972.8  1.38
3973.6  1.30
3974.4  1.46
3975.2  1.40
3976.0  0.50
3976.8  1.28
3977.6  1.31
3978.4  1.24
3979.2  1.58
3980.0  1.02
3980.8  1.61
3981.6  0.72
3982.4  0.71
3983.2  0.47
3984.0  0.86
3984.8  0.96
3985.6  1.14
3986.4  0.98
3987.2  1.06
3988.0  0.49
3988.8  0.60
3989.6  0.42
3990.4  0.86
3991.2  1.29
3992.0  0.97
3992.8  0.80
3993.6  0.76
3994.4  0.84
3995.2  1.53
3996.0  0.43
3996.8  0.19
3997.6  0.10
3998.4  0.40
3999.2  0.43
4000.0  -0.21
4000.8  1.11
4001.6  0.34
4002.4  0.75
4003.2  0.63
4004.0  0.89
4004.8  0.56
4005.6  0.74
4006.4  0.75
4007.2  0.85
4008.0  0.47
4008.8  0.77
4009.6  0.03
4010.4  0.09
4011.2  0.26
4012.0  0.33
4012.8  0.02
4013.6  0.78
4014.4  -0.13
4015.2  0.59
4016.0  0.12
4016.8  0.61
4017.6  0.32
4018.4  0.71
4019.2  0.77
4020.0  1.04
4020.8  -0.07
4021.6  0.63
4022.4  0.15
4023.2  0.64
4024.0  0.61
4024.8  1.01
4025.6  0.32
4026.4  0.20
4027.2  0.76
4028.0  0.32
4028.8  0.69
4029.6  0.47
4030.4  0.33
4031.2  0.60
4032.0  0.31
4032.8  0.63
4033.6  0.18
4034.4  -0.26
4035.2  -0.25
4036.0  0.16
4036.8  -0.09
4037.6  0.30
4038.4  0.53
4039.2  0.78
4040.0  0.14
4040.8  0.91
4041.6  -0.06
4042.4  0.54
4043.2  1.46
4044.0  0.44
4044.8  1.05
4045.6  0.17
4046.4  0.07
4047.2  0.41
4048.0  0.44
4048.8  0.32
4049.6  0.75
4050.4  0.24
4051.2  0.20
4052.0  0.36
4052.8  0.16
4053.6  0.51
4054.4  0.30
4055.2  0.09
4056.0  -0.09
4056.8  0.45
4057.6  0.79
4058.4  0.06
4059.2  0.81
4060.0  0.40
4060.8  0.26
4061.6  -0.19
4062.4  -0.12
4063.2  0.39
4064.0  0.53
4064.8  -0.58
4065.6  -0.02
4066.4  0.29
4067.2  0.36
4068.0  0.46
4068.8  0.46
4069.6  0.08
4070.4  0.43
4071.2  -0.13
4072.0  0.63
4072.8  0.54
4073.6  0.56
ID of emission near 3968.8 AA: C IV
